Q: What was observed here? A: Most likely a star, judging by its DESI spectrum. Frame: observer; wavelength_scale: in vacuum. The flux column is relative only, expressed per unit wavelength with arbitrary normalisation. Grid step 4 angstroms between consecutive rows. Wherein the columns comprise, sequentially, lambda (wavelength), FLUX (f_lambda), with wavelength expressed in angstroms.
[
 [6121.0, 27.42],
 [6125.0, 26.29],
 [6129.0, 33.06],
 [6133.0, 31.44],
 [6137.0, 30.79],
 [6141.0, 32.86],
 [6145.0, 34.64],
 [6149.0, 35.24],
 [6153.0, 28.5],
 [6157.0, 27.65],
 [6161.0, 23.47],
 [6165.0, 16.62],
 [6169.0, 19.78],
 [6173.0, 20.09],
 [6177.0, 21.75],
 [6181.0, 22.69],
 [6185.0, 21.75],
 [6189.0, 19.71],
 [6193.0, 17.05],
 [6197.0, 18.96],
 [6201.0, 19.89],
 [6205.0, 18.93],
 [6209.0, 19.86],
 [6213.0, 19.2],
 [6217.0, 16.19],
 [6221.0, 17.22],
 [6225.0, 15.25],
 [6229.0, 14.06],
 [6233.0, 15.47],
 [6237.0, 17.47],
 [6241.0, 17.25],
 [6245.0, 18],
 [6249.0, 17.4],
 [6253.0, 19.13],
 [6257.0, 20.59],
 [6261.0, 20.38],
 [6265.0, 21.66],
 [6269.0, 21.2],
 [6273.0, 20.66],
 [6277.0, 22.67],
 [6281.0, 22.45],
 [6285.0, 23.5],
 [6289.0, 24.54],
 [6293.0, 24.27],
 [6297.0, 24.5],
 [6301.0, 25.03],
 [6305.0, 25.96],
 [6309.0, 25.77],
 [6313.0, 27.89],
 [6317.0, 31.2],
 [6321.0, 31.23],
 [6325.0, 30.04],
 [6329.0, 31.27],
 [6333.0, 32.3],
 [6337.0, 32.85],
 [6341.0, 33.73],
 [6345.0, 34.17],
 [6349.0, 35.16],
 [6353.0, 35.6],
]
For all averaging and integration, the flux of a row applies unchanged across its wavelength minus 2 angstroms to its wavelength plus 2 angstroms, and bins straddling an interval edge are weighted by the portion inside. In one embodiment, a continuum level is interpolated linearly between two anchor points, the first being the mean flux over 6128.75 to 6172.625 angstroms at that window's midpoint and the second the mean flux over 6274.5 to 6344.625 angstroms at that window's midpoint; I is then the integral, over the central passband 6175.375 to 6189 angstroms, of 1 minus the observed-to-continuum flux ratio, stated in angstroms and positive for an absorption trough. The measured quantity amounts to 3.0 angstroms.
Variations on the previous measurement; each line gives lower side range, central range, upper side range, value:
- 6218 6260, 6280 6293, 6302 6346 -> 0.47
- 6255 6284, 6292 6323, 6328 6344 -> 0.96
